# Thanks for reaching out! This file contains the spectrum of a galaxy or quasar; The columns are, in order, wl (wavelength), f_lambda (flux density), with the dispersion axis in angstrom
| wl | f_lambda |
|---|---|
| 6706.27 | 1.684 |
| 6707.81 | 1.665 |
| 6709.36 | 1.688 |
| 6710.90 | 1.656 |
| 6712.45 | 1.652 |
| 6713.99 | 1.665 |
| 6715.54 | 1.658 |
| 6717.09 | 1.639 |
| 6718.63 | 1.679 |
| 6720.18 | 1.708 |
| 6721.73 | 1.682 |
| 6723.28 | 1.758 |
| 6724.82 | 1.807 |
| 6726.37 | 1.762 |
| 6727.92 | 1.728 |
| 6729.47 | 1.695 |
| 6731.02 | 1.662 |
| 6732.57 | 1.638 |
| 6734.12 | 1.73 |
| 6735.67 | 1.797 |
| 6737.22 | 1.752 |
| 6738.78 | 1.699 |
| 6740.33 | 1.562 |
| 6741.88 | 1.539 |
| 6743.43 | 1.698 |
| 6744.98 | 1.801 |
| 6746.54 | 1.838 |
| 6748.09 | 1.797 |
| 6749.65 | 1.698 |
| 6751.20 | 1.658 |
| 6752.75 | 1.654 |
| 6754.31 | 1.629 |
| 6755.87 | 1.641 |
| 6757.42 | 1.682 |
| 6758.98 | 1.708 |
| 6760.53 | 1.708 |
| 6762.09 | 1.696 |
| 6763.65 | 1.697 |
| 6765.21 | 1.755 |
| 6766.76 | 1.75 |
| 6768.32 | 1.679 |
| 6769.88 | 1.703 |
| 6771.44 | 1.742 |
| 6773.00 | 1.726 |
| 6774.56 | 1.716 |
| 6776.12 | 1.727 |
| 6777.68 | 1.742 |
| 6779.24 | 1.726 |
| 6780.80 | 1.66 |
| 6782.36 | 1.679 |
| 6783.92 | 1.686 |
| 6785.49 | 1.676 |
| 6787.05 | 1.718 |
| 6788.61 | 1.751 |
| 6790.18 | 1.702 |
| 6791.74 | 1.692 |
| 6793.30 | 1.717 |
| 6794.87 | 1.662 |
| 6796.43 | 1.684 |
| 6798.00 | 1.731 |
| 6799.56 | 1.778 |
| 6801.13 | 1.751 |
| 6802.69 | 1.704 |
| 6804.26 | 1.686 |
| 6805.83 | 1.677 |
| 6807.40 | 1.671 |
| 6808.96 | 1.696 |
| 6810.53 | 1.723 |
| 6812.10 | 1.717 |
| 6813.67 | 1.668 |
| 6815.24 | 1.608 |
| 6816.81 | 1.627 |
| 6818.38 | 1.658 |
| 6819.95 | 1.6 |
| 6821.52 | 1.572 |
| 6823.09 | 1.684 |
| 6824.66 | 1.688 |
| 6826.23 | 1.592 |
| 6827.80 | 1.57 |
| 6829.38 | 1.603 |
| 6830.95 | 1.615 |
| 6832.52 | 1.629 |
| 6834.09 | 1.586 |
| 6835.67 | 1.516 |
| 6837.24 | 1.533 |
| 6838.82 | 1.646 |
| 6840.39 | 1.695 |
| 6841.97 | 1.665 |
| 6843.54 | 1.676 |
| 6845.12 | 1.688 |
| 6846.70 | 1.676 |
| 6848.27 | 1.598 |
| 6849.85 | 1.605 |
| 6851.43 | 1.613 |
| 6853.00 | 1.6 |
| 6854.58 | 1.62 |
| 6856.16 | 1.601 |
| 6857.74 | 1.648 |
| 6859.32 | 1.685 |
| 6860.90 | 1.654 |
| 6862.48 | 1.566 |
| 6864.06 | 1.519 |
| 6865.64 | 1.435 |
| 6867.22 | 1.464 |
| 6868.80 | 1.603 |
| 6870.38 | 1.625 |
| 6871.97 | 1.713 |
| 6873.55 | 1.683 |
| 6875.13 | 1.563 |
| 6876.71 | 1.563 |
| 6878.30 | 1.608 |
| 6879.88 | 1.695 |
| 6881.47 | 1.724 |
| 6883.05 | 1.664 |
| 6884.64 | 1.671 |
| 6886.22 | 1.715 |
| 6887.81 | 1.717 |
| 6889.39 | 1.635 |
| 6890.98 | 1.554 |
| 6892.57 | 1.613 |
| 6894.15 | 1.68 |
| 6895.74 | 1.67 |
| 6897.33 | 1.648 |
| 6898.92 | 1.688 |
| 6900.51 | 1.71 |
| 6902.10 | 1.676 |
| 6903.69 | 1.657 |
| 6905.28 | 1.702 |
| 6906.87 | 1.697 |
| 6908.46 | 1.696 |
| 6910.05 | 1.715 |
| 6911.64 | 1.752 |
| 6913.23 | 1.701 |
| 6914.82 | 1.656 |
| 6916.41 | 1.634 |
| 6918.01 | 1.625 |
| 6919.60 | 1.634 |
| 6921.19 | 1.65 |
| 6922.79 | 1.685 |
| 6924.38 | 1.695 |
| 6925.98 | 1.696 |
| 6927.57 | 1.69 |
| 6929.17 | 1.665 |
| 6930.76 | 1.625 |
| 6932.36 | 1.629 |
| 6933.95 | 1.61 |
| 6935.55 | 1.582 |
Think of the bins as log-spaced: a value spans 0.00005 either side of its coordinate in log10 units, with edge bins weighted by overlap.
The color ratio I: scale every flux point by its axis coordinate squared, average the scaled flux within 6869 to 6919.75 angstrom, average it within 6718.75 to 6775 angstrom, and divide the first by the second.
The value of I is 1.02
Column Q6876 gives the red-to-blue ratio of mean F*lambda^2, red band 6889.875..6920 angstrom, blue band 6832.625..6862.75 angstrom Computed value 1.04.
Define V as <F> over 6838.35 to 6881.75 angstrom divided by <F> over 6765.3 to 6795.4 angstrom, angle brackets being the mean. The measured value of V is 0.95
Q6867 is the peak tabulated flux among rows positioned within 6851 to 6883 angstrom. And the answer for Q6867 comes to 1.724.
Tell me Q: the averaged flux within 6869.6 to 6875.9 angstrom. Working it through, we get 1.65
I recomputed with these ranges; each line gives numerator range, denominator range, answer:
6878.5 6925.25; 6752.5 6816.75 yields 1.02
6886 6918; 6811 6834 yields 1.05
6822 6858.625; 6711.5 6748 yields 0.98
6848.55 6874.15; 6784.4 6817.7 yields 0.96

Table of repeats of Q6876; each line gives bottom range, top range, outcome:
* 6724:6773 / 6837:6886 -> 0.98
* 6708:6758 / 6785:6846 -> 1.01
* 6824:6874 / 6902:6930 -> 1.06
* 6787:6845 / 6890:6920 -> 1.03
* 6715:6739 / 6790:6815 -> 1.02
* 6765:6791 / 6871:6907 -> 1.00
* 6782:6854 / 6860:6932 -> 1.02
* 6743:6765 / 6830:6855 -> 0.98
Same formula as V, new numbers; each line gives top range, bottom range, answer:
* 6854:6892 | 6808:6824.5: 0.98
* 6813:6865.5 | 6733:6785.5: 0.95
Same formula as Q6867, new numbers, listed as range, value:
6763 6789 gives 1.755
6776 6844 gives 1.778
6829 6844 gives 1.695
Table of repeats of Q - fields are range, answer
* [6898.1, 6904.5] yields 1.68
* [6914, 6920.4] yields 1.64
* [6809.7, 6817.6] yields 1.67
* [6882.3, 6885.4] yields 1.66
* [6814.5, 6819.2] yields 1.63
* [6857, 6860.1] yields 1.67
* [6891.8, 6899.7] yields 1.66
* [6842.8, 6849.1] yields 1.66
